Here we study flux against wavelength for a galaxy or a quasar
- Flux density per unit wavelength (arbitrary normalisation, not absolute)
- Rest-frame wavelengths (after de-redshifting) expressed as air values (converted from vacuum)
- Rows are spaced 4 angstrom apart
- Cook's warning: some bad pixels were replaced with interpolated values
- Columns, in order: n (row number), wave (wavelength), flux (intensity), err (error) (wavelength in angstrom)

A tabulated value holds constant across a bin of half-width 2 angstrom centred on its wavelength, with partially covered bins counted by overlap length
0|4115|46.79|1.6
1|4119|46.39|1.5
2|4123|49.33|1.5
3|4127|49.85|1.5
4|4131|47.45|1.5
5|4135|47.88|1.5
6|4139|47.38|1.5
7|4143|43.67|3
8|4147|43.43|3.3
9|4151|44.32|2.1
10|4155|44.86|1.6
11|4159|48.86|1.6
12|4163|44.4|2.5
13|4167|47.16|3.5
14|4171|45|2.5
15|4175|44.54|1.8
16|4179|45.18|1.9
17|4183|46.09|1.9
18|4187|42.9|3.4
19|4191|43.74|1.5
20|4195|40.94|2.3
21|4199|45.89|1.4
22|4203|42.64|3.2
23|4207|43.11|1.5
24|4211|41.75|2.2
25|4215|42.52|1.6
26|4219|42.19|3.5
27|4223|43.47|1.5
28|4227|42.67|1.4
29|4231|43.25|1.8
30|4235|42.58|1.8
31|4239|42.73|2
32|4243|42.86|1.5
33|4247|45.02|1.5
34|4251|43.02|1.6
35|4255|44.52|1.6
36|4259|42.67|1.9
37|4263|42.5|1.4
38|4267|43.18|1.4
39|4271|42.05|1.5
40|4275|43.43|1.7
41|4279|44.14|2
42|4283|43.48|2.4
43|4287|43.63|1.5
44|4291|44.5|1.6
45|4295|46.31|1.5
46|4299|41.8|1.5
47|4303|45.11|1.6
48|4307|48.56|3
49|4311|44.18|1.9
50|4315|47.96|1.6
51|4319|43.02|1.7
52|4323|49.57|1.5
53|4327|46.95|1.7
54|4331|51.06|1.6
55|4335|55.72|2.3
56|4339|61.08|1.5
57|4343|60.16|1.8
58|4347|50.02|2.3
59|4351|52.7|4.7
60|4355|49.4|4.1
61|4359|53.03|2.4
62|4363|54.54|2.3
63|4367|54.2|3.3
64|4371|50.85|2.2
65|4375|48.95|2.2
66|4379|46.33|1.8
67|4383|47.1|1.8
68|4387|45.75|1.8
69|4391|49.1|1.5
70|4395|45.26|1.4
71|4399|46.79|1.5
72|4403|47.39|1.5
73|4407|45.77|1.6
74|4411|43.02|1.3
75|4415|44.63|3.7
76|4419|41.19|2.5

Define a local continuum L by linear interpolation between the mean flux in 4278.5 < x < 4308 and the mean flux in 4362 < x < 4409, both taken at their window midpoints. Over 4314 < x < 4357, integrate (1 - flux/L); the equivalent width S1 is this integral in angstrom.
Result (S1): -4.96 angstrom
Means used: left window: 44.6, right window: 48.4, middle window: 51.7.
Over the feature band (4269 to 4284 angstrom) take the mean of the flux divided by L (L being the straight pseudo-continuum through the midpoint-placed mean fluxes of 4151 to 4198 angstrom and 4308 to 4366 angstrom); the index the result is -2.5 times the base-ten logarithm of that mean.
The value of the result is 0.135 mag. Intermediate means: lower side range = 44.9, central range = 43.3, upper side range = 51.4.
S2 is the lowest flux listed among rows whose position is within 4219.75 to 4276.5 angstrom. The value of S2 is 42.05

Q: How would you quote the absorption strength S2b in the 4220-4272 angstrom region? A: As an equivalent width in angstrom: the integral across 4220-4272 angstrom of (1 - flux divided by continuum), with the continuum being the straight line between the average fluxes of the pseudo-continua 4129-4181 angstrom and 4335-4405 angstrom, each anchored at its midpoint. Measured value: 5.2 angstrom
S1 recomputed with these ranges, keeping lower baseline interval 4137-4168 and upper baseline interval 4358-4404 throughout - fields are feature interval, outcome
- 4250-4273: 2.0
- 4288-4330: 1.8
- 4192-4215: 1.7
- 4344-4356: -0.7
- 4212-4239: 2.2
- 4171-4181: 0.2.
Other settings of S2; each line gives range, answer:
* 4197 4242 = 41.75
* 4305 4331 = 43.02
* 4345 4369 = 49.4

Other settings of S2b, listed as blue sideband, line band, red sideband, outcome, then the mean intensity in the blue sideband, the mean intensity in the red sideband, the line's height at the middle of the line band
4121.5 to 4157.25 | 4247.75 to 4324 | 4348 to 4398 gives 6.5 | 46.4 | 49.7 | 48.5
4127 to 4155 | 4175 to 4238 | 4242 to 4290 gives 1.9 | 45.9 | 43.4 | 44.6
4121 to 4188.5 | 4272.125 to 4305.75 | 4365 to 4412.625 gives 2.0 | 46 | 47.6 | 46.9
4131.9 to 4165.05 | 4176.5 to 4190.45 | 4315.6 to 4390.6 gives 0.6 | 45.7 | 51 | 46.6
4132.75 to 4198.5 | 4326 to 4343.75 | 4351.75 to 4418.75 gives -2.9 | 45.1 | 48.2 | 47.4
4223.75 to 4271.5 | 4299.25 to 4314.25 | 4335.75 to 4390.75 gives 0.6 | 43.1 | 51.9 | 47.6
